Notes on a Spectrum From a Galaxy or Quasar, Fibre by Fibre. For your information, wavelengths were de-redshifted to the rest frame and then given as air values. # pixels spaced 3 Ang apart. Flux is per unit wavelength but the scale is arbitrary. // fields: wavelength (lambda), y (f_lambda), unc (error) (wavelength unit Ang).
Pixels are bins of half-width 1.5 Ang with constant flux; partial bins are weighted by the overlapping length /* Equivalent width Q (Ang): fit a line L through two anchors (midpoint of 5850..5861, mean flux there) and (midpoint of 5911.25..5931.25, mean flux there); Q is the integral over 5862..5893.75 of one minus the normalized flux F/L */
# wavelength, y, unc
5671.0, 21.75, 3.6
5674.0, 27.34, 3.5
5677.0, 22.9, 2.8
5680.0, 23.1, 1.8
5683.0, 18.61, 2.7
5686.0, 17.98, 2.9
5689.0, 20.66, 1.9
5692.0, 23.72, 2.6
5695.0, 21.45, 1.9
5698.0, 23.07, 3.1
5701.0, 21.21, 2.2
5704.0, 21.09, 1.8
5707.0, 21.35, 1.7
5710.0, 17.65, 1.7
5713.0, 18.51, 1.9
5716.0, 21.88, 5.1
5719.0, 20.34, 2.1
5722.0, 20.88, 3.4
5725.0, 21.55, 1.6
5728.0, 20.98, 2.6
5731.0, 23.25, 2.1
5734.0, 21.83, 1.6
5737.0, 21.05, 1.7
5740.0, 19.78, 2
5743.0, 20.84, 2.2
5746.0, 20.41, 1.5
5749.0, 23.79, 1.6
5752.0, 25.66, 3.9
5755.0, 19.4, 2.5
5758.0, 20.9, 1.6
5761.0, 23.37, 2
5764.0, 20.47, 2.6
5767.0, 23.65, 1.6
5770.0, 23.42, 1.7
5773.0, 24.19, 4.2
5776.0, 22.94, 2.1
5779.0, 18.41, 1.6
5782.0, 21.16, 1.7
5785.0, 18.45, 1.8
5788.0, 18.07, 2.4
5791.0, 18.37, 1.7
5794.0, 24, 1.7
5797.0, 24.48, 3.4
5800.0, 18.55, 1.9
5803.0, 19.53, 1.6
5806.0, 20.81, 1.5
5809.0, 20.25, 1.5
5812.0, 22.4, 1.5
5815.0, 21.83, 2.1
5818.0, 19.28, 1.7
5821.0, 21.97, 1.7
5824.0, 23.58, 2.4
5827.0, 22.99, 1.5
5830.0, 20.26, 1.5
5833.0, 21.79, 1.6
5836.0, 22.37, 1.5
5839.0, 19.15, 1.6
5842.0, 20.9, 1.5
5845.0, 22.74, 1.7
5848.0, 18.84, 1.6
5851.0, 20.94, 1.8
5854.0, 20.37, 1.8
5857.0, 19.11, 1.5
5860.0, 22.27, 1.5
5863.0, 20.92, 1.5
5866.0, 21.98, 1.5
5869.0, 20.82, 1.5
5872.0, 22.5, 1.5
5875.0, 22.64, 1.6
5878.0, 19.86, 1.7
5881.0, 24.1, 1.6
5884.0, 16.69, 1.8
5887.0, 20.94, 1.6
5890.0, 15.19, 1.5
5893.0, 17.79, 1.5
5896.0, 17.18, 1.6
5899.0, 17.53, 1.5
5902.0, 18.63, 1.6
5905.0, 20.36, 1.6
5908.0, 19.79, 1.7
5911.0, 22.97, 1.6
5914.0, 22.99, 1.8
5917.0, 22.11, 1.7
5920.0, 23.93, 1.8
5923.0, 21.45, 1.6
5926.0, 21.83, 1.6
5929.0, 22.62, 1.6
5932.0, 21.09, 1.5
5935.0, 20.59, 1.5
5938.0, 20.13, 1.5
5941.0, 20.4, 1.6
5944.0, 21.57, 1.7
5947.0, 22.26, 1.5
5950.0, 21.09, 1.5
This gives 1.26 Ang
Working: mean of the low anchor 20.6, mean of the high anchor 22.5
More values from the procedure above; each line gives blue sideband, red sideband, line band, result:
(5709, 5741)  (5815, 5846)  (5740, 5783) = -1.96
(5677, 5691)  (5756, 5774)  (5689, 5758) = 0.54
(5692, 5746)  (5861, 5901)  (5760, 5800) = -1.69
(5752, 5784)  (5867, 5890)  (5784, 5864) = 1.47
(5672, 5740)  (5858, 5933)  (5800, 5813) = 0.36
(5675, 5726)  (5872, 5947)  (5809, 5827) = -0.88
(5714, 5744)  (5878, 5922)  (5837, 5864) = -0.32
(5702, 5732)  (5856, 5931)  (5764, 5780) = -1.36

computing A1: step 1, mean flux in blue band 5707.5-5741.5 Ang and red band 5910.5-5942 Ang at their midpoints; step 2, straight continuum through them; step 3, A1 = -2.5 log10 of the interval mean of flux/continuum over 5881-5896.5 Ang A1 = 0.19 mag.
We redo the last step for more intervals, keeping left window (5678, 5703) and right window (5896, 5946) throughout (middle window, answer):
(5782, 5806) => 0.044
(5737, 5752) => -0.022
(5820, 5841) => -0.030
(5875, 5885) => 0.016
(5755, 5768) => -0.028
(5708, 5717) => 0.103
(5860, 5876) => -0.036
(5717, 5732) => -0.007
